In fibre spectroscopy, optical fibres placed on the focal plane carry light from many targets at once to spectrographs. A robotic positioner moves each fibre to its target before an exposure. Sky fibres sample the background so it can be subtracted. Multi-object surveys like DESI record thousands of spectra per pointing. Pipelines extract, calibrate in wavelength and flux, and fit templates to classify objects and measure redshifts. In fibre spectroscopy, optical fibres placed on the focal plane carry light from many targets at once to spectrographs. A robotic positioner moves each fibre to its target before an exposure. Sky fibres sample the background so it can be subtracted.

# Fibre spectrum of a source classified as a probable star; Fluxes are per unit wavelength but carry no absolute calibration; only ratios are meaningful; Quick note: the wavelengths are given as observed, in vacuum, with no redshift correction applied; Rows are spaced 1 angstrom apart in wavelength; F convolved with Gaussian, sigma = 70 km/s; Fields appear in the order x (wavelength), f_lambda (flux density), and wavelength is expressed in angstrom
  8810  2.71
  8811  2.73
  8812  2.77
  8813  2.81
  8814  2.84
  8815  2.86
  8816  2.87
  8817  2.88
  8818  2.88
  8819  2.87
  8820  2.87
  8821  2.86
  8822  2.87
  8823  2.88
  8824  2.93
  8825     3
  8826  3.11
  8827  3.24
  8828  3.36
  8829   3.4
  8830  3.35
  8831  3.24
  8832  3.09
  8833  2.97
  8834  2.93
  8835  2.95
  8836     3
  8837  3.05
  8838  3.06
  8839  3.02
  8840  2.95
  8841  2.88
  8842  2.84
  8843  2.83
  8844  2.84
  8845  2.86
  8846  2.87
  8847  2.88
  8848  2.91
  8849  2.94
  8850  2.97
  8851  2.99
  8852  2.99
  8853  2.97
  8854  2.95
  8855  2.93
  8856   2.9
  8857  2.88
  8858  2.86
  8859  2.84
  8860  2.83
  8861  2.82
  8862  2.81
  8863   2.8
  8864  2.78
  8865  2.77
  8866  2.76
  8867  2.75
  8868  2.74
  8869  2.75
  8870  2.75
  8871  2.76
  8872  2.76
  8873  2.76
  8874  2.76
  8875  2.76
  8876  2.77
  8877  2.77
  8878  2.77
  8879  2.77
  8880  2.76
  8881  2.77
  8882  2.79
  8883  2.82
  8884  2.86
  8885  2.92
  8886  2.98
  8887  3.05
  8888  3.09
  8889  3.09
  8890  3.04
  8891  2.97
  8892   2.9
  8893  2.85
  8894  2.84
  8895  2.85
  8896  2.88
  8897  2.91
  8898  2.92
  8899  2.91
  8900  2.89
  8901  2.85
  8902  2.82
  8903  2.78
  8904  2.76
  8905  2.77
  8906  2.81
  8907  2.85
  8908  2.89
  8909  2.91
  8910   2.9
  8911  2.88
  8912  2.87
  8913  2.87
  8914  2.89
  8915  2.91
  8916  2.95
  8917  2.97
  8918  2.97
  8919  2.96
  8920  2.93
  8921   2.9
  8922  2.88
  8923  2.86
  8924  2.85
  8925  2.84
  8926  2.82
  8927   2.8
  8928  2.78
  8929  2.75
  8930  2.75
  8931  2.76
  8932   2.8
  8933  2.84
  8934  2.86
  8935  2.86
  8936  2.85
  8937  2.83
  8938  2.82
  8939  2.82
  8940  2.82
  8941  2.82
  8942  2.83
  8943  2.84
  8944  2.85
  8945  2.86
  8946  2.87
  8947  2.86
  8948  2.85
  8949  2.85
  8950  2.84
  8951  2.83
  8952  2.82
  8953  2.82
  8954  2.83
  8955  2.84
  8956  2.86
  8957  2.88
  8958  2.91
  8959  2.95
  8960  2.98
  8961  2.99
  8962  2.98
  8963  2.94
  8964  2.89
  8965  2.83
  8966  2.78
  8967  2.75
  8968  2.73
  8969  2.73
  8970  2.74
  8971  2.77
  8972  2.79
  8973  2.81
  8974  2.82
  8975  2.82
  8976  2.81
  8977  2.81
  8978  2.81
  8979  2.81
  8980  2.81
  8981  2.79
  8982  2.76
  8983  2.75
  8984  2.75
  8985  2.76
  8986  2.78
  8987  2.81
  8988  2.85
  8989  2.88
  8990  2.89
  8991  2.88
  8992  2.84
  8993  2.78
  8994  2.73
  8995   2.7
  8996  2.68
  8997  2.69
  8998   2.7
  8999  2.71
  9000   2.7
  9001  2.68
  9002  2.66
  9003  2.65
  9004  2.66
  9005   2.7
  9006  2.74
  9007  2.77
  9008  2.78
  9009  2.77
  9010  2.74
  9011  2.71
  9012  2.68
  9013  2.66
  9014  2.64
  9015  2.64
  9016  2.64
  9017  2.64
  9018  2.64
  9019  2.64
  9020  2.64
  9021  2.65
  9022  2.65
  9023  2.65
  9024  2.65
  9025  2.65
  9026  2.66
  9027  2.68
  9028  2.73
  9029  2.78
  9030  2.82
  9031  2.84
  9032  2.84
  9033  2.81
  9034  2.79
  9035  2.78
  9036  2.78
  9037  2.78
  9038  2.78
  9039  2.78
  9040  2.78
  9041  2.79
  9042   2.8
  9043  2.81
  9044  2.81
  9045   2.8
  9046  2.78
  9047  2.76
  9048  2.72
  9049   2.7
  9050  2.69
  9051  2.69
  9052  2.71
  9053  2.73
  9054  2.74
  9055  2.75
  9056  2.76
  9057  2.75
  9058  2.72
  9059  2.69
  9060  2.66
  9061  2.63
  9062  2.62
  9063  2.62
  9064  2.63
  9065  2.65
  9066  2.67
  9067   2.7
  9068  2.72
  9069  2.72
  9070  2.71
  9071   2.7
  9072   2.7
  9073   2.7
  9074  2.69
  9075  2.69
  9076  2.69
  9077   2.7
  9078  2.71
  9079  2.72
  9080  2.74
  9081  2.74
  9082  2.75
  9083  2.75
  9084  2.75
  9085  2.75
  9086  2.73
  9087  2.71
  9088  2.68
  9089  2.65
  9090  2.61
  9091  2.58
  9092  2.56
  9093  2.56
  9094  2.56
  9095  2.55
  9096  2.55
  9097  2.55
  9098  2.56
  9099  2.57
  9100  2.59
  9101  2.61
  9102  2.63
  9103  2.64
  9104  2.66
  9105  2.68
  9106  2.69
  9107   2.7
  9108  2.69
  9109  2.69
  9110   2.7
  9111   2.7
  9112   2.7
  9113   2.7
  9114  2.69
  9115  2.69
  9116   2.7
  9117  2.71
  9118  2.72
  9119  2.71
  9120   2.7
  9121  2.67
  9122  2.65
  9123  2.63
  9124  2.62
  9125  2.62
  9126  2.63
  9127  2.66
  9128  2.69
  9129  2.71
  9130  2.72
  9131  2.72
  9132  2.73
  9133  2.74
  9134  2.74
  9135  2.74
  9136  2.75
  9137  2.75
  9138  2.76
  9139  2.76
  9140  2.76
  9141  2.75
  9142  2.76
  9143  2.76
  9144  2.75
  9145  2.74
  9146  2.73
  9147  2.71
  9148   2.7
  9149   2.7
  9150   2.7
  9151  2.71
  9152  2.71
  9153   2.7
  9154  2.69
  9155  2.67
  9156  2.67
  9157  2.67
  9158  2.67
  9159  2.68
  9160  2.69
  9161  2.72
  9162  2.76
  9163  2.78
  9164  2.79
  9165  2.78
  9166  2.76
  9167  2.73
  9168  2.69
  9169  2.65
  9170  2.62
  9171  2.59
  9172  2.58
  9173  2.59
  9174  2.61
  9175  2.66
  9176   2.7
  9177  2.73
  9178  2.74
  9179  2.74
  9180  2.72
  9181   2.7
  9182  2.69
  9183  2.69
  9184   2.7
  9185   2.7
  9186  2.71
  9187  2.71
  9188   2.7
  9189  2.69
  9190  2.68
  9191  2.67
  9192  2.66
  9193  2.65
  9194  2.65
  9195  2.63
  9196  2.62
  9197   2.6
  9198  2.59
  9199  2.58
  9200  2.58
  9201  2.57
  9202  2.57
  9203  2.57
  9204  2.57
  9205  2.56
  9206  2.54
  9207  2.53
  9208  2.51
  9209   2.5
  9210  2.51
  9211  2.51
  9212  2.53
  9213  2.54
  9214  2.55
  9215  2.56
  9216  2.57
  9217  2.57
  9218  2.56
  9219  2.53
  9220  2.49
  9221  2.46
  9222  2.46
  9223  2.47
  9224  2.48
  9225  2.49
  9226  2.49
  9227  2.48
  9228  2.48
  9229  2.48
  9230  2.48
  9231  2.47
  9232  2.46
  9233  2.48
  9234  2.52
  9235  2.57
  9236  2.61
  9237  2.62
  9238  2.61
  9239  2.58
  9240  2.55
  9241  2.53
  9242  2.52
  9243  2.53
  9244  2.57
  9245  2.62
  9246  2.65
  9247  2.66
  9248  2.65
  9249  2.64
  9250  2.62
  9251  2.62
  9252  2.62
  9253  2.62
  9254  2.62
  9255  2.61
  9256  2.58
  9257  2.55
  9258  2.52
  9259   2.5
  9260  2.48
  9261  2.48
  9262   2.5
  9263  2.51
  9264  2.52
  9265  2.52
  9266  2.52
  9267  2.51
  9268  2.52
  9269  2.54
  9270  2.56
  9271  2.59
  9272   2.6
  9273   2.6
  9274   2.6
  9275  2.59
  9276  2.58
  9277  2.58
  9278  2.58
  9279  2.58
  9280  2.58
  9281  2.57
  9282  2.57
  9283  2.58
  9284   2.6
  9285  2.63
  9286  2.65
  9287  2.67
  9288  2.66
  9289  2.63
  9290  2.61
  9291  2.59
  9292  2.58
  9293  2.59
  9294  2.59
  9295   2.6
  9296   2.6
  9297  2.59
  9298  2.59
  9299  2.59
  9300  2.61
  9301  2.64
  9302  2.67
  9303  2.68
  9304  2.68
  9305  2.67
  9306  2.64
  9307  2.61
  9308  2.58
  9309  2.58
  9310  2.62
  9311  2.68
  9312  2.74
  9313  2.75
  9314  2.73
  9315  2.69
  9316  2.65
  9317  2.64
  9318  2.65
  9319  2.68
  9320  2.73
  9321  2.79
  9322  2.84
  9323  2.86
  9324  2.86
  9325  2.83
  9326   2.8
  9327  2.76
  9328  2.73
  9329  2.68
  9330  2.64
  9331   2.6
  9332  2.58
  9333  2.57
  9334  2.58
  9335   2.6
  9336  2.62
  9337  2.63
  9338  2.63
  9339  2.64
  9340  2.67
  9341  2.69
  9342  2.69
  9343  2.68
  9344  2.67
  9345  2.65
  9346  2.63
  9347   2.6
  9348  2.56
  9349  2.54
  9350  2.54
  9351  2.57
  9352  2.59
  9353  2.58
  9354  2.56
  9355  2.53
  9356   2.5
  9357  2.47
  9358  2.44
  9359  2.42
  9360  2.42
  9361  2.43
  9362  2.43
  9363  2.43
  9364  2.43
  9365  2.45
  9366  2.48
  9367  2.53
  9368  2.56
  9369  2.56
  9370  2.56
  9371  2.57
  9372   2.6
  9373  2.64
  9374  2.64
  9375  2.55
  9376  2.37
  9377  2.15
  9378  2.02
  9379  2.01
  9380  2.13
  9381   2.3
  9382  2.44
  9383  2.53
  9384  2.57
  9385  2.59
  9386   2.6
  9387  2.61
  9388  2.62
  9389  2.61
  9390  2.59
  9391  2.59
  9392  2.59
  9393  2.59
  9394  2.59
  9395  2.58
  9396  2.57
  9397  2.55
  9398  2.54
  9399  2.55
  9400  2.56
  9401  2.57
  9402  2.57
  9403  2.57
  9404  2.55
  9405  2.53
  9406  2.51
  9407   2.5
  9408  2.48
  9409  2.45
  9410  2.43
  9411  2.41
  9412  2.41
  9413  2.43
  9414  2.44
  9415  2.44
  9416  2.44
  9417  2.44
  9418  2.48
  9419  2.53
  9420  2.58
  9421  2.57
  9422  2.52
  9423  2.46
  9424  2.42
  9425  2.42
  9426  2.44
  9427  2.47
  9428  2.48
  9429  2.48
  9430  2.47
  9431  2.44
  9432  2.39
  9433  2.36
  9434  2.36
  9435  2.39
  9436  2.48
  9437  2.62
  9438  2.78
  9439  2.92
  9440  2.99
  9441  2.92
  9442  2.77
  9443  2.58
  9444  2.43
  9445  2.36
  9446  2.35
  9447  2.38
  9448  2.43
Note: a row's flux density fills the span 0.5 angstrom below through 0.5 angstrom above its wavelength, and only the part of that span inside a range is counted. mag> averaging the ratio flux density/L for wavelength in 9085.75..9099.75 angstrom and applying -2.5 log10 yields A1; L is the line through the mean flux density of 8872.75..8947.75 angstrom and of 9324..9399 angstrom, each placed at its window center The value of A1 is 0.055 mag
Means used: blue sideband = 2.86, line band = 2.6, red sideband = 2.55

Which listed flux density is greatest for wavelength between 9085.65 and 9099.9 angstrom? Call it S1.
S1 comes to 2.73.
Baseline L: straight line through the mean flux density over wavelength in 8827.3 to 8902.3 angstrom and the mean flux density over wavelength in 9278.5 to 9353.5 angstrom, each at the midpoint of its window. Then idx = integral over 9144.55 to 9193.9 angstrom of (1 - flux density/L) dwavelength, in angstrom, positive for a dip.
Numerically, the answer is 0.65 angstrom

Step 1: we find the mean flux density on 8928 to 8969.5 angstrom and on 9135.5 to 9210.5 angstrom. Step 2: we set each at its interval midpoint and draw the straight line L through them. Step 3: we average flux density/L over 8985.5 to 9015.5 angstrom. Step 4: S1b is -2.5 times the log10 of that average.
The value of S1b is 0.03 mag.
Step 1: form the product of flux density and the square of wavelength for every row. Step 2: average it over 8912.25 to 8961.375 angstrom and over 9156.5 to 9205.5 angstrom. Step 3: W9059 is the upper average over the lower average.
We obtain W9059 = 0.98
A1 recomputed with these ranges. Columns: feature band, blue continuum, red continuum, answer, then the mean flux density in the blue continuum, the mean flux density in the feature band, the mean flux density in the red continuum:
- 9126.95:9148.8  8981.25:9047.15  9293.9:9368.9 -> -0.017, 2.74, 2.73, 2.62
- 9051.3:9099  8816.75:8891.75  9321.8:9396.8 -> 0.033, 2.91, 2.68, 2.56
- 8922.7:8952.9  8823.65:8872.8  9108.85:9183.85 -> 0.014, 2.93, 2.83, 2.7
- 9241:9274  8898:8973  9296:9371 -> 0.040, 2.85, 2.57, 2.62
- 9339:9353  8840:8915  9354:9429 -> -0.042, 2.86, 2.62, 2.49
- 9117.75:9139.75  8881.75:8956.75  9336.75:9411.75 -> 0.003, 2.87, 2.7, 2.52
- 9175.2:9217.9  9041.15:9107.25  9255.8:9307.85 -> 0.002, 2.68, 2.62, 2.58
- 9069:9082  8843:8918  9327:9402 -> 0.009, 2.86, 2.71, 2.54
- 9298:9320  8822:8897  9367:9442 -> -0.031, 2.91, 2.66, 2.51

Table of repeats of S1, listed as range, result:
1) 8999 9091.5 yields 2.84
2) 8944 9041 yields 2.99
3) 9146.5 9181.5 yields 2.79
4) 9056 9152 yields 2.76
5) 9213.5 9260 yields 2.66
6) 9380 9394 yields 2.62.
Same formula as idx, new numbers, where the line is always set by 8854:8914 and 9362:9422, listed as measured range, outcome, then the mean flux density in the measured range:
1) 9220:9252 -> 0.72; 2.54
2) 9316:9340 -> -1.45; 2.69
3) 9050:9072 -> 0.24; 2.69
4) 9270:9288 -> -0.18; 2.6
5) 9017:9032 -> 0.30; 2.69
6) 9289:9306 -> -0.39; 2.62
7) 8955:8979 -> -0.45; 2.84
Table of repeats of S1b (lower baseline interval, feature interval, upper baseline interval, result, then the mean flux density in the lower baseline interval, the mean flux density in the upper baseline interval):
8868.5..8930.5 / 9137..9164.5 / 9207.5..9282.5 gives -0.04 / 2.86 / 2.55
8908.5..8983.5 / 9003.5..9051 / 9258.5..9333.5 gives 0.03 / 2.85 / 2.63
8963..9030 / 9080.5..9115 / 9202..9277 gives 0.00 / 2.74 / 2.55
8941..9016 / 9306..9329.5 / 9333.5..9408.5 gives -0.06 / 2.79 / 2.53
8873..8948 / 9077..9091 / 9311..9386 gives 0.01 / 2.86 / 2.57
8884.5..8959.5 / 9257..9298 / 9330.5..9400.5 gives 0.01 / 2.87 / 2.53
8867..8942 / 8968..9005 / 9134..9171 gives 0.02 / 2.85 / 2.72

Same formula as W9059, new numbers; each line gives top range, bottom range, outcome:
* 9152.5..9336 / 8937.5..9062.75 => 1.00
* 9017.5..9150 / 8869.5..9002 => 0.98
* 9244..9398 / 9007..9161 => 1.01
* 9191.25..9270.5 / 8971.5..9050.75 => 0.98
